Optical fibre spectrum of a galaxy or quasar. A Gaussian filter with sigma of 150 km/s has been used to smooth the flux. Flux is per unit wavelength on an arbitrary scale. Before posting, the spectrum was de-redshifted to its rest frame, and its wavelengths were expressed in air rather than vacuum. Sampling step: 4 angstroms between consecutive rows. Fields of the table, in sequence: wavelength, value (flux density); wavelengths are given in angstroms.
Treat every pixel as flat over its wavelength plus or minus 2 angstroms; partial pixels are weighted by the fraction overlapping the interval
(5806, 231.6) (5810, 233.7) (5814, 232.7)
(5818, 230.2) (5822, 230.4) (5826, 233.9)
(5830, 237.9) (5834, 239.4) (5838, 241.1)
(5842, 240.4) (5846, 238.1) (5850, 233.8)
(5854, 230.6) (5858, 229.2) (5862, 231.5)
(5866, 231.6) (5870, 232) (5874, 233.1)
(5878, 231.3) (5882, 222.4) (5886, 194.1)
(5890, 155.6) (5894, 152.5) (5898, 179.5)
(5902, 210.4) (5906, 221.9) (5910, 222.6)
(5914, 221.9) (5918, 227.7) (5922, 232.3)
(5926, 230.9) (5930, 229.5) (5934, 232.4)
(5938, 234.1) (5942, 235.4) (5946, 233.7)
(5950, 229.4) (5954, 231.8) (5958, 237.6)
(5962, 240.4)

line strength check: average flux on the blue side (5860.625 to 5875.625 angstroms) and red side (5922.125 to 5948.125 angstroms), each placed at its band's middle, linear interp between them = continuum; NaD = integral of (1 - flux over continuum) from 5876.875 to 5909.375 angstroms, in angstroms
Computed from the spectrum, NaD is 5.1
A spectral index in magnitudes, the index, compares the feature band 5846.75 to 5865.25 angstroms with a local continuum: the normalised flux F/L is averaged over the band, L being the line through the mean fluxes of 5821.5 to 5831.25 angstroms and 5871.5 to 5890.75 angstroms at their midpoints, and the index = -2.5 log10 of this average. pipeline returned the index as -0.047 mag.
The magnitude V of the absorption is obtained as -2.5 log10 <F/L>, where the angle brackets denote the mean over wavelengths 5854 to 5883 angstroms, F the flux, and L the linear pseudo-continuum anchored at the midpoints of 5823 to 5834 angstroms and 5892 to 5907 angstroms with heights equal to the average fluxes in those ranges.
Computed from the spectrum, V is -0.10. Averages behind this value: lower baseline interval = 236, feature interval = 230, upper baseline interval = 189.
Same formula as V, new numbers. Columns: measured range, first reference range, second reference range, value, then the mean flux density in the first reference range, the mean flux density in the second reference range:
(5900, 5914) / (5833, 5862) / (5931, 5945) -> 0.07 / 236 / 234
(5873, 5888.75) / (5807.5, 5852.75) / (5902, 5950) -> 0.08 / 235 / 229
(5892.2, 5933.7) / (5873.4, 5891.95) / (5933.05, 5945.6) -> 0.04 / 205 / 234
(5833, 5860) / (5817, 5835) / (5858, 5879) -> -0.01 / 234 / 232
